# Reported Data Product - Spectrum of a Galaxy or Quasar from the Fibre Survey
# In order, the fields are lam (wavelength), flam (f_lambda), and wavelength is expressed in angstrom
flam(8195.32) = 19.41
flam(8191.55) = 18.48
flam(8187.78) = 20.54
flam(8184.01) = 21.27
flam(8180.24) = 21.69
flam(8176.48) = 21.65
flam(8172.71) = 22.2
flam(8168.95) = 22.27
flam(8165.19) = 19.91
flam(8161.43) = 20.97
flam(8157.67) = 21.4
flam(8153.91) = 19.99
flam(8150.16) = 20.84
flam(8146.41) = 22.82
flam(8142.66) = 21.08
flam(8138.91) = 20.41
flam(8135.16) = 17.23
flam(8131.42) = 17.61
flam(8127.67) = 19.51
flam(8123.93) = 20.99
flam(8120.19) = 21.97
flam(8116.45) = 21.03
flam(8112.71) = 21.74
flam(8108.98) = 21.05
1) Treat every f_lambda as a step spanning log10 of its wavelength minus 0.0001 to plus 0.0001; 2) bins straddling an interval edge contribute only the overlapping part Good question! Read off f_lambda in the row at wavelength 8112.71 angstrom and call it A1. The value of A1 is 21.74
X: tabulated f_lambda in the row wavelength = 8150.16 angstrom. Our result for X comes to 20.84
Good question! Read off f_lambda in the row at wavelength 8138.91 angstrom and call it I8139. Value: 20.41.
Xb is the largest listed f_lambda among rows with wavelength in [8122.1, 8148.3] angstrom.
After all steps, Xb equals 22.82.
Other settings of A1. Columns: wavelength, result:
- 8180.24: 21.69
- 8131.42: 17.61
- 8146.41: 22.82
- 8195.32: 19.41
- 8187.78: 20.54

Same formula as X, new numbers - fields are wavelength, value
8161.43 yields 20.97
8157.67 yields 21.4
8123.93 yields 20.99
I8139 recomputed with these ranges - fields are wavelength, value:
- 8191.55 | 18.48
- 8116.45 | 21.03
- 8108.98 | 21.05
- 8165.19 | 19.91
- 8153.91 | 19.99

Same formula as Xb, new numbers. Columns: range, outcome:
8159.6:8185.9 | 22.27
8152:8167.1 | 21.4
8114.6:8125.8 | 21.97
